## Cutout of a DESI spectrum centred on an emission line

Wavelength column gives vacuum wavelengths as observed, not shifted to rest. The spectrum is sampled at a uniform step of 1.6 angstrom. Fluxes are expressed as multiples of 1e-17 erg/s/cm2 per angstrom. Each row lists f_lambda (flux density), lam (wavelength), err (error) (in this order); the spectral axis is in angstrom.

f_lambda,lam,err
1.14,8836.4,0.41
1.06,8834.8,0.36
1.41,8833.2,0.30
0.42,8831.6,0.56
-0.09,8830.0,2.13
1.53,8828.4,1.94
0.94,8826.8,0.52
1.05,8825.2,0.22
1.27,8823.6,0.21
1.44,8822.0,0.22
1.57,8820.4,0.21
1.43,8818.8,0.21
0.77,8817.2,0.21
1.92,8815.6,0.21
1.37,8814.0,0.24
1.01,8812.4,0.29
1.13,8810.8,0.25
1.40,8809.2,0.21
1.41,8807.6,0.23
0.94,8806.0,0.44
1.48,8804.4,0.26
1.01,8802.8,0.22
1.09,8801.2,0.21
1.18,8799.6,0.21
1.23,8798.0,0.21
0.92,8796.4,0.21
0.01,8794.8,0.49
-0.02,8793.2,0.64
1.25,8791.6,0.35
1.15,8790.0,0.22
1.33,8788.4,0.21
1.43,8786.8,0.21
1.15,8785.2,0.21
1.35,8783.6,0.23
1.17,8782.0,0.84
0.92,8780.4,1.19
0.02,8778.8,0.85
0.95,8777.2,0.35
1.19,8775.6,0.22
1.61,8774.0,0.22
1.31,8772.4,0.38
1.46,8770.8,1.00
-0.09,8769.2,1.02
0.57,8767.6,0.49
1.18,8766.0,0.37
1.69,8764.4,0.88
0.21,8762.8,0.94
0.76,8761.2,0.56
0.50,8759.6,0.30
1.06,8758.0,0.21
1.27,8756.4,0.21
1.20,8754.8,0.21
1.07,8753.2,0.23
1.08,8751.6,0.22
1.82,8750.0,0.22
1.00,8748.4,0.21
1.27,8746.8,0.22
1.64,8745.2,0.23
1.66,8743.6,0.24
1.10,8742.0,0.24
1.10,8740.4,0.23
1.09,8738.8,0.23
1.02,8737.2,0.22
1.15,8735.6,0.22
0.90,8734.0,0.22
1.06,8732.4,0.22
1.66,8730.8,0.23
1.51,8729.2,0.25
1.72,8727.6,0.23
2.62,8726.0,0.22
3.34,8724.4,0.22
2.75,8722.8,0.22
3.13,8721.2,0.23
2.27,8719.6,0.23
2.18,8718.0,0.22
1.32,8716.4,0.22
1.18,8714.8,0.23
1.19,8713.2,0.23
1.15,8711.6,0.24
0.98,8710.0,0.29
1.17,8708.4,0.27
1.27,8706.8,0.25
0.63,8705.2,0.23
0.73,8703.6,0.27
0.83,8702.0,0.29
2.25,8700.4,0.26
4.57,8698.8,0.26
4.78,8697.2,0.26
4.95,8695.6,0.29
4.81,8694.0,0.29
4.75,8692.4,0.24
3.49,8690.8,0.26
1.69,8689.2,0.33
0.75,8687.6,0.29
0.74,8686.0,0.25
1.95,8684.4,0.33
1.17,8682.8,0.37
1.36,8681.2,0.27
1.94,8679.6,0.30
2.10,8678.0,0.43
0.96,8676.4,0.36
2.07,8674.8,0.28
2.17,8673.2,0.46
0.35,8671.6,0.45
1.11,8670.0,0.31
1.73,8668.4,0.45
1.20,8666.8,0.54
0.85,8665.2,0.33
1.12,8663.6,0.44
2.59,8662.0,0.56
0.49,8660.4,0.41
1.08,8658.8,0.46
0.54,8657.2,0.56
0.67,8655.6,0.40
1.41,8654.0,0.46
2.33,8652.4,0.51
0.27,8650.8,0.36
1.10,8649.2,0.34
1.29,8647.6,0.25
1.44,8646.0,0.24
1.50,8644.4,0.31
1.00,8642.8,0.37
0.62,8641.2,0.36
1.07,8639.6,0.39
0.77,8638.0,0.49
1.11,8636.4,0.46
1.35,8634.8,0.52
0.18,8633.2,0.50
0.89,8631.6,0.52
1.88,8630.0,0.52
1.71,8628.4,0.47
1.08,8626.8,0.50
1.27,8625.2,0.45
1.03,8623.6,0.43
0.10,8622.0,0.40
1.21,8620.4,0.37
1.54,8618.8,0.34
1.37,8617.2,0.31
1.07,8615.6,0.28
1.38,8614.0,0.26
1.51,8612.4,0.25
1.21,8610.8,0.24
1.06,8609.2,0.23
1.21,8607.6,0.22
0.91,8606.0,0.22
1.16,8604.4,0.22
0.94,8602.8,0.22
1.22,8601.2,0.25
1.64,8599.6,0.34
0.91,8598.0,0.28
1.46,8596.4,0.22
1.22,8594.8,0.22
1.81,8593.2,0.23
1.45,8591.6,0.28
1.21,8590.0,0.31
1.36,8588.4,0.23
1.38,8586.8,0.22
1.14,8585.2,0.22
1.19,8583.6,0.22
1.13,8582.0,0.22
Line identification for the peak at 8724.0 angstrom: [N II] 6583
